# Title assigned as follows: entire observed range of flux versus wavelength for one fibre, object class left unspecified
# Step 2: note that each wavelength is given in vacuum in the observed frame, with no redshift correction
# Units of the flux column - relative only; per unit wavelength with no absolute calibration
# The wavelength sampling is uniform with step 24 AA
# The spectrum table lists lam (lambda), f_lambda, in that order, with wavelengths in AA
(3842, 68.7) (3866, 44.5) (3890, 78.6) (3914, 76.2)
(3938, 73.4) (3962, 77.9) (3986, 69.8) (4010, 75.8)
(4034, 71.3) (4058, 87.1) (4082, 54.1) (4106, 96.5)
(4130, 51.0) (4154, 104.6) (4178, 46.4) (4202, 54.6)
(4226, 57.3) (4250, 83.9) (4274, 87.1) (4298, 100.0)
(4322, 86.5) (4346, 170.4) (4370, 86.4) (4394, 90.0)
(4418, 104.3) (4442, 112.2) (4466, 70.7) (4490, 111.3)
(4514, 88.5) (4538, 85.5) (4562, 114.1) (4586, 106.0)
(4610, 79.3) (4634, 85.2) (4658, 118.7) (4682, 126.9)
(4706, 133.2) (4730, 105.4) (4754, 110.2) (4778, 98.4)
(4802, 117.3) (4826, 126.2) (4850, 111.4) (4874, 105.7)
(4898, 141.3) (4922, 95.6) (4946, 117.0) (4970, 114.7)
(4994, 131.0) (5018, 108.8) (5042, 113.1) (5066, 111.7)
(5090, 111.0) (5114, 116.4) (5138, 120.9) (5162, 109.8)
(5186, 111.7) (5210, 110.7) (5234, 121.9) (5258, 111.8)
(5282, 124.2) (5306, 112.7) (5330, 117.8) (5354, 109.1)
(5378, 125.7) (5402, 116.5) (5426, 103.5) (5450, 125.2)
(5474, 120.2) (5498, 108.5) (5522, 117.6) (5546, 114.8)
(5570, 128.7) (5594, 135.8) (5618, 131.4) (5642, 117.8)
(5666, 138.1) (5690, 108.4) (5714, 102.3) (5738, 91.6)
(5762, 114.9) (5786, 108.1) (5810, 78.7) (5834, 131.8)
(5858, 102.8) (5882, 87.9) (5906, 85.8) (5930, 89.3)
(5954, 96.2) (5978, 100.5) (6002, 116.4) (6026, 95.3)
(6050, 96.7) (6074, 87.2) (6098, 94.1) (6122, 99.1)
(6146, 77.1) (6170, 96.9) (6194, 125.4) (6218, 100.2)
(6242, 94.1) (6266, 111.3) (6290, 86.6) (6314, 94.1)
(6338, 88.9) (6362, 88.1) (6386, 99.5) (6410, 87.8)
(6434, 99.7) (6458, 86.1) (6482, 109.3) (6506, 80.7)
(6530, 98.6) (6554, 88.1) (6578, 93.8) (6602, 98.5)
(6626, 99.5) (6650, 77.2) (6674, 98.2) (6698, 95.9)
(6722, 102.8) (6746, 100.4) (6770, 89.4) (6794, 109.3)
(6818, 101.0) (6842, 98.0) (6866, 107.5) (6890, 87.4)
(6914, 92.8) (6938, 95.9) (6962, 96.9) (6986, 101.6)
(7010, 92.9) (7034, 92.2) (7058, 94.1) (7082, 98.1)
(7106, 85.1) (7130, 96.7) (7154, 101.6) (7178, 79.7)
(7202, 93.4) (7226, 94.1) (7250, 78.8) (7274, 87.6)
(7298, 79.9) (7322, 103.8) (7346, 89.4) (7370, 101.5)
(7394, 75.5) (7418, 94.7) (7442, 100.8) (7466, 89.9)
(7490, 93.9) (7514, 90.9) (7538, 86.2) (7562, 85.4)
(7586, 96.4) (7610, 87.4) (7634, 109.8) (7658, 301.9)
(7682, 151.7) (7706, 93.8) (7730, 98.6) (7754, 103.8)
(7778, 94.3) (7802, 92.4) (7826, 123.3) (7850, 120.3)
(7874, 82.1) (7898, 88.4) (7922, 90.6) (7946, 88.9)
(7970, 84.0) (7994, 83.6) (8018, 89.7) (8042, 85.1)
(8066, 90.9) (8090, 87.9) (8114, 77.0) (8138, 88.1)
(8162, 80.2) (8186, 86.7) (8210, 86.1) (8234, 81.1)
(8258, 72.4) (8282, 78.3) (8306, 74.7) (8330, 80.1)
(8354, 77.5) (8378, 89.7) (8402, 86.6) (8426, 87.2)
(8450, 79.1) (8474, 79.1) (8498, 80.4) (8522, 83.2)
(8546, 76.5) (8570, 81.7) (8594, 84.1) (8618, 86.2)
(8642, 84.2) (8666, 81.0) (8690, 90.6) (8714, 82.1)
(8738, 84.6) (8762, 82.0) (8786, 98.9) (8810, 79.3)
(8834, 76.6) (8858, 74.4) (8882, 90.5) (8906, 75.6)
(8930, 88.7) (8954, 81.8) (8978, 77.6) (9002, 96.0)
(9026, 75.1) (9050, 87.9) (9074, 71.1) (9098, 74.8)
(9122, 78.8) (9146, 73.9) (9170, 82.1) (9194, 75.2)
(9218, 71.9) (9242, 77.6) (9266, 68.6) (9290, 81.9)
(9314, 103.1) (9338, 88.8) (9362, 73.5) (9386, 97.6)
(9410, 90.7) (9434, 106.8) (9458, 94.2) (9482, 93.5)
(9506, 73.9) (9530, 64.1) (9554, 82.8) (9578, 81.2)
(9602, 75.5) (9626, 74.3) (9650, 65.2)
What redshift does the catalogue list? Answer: 0.17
